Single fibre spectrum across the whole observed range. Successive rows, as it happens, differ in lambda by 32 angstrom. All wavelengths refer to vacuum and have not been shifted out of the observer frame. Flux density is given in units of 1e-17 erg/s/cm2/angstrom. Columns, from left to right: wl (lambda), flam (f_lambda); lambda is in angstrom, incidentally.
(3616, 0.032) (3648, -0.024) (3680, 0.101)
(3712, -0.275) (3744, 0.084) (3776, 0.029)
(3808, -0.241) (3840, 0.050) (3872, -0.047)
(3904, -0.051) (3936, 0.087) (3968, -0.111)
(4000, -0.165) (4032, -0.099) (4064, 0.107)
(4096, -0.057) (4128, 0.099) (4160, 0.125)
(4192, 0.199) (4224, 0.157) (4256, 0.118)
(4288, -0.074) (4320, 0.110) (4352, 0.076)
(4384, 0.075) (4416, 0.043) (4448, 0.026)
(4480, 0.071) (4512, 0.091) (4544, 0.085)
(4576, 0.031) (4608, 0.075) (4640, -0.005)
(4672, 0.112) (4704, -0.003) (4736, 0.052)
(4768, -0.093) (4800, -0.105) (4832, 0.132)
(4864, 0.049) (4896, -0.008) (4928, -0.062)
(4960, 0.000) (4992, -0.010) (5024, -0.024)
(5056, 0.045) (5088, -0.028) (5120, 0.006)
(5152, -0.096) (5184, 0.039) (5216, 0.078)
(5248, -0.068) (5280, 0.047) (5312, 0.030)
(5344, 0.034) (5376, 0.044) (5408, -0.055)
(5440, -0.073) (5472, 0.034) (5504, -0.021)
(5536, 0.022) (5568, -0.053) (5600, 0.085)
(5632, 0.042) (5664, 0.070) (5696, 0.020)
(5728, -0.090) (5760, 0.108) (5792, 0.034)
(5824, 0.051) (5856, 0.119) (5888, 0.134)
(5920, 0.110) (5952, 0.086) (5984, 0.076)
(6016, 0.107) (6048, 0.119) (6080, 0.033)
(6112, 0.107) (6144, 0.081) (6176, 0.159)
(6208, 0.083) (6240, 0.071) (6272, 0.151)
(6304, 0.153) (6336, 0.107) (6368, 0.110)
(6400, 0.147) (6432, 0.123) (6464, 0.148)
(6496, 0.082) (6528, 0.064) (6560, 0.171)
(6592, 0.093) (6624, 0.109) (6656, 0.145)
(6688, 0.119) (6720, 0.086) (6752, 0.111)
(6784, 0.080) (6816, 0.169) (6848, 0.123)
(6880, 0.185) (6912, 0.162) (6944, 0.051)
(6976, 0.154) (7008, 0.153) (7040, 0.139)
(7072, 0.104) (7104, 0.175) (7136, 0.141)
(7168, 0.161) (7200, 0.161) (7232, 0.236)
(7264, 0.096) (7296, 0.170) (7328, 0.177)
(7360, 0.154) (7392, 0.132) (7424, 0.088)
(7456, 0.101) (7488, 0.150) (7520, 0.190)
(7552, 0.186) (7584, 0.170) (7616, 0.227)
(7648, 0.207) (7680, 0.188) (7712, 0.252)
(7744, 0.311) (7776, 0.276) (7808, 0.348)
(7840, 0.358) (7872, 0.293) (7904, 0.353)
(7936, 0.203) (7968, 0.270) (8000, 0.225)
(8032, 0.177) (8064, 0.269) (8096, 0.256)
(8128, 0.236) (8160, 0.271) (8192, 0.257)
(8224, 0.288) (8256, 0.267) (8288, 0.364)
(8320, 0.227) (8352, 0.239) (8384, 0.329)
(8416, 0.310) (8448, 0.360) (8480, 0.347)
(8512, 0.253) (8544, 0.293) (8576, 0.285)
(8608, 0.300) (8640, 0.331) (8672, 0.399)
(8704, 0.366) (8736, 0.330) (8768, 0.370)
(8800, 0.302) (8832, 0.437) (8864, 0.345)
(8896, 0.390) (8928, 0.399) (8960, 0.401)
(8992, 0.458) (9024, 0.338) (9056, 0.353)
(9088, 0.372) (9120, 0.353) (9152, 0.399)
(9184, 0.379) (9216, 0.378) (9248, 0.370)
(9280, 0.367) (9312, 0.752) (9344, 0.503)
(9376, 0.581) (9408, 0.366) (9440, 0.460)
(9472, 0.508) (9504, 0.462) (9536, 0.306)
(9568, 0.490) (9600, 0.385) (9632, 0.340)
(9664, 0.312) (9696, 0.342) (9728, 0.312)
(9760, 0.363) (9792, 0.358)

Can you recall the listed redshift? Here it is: 0.935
